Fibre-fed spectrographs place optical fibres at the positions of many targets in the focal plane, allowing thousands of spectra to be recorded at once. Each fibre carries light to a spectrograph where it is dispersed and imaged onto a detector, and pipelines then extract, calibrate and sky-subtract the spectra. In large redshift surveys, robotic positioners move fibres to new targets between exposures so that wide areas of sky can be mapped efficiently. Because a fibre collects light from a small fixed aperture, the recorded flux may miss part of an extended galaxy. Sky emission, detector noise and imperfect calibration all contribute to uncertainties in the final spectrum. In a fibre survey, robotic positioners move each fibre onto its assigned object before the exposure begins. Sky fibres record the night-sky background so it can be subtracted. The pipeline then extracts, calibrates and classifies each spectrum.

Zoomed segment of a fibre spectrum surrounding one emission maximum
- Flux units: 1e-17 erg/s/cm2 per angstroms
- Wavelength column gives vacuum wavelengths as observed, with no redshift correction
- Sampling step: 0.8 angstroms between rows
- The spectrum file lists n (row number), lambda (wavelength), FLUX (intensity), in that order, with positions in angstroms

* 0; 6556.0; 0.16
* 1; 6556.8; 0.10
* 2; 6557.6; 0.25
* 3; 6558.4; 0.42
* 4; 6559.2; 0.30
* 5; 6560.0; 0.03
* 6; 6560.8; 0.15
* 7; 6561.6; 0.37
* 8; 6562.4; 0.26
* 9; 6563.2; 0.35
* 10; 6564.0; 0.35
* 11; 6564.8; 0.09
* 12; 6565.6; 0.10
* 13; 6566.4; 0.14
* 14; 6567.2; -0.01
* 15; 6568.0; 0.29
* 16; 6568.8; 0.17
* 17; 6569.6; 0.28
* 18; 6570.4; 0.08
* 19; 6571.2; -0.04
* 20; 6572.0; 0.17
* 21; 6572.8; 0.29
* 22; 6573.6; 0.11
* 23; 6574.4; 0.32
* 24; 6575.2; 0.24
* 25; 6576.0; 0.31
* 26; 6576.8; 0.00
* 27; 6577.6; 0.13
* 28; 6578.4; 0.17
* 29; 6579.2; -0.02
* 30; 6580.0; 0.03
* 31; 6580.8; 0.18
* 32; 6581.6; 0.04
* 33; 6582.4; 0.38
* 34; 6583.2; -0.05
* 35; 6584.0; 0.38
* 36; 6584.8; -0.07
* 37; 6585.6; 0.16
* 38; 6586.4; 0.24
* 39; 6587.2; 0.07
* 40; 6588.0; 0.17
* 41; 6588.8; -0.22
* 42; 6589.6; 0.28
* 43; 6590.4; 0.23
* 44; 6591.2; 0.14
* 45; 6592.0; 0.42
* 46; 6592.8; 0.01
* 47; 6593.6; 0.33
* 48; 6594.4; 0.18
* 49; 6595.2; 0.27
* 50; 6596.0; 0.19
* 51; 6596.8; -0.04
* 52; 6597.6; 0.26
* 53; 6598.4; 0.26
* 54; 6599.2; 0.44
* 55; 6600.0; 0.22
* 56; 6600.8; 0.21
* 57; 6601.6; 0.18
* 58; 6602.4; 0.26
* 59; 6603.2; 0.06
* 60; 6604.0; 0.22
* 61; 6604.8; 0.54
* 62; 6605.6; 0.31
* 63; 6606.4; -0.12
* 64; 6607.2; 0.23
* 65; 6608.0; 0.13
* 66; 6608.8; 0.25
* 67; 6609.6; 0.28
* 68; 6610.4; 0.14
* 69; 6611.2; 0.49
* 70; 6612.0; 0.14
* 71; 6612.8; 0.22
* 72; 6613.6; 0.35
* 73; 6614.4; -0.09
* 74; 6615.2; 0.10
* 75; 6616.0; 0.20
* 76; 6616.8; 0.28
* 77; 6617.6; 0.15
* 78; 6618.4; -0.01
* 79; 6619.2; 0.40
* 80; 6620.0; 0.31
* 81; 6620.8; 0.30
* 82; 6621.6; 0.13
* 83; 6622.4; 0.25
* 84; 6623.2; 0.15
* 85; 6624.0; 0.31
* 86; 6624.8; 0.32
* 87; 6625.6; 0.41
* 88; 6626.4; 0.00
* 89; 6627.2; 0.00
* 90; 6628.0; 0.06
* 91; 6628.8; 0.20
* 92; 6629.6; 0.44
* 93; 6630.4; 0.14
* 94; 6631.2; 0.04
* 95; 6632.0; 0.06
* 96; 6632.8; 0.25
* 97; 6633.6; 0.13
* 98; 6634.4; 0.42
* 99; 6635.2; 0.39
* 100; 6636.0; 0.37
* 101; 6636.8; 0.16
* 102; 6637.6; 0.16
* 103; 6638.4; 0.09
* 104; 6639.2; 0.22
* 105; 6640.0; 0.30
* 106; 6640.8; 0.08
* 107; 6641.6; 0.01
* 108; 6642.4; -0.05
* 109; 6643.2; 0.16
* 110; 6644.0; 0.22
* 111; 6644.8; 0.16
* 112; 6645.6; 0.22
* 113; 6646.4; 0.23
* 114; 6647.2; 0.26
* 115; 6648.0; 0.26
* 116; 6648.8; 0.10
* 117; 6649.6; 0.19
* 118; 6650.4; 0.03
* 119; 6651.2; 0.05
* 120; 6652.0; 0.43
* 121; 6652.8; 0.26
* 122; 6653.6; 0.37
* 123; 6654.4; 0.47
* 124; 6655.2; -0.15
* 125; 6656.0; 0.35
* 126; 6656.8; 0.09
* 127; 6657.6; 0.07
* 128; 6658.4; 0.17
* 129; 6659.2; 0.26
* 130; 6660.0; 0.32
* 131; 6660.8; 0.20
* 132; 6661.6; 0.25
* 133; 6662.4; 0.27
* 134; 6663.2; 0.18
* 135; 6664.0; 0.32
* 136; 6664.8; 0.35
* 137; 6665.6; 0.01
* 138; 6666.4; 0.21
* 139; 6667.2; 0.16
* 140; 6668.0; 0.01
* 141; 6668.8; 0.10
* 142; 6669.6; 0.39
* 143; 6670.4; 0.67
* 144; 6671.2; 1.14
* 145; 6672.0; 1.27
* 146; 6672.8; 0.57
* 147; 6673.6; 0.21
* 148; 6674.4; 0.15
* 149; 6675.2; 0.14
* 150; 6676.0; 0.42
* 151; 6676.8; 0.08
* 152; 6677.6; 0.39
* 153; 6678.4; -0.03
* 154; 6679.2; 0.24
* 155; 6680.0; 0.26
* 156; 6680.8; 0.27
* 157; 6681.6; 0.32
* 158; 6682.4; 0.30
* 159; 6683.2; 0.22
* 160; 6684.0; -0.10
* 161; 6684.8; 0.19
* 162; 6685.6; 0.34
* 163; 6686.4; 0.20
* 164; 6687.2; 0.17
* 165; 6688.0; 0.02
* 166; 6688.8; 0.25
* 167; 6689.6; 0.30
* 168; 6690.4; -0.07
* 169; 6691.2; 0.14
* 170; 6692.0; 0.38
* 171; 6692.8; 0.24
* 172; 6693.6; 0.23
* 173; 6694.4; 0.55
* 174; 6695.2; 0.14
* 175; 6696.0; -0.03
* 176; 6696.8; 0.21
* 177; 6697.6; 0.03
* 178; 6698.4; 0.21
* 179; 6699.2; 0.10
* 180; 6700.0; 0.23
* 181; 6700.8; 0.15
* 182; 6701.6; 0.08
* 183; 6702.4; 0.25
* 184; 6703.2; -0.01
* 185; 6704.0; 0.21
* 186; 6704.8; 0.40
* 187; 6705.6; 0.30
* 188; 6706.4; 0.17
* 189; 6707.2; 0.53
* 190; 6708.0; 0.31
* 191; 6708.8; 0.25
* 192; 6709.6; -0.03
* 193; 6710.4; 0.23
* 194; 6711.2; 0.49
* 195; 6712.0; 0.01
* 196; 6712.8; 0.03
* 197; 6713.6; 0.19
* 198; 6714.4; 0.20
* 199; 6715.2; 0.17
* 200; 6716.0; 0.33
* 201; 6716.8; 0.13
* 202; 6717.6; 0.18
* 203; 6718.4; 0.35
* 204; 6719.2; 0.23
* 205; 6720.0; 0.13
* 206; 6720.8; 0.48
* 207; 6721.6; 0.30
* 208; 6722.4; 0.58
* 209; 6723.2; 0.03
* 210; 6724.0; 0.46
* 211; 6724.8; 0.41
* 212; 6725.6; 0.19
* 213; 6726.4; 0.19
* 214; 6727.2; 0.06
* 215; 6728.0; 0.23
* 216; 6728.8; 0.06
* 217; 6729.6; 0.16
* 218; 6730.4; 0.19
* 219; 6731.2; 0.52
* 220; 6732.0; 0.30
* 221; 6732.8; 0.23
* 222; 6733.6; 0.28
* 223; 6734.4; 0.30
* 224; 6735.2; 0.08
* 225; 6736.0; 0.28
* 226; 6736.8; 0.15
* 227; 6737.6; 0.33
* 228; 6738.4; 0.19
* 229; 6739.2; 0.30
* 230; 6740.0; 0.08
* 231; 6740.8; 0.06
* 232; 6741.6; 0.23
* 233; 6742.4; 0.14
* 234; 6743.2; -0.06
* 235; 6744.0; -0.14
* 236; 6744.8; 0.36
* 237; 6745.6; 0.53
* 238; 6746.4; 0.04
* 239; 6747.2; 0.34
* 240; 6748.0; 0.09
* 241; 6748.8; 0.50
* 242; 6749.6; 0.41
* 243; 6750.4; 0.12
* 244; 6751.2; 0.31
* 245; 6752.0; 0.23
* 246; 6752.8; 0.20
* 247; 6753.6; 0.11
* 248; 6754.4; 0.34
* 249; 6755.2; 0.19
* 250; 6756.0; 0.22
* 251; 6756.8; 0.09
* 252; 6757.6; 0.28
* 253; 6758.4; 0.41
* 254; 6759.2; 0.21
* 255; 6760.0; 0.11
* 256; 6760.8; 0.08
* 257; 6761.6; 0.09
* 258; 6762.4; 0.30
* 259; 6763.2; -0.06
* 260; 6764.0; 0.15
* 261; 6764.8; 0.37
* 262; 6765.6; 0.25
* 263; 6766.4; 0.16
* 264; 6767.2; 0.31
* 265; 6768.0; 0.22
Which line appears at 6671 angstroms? H-alpha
